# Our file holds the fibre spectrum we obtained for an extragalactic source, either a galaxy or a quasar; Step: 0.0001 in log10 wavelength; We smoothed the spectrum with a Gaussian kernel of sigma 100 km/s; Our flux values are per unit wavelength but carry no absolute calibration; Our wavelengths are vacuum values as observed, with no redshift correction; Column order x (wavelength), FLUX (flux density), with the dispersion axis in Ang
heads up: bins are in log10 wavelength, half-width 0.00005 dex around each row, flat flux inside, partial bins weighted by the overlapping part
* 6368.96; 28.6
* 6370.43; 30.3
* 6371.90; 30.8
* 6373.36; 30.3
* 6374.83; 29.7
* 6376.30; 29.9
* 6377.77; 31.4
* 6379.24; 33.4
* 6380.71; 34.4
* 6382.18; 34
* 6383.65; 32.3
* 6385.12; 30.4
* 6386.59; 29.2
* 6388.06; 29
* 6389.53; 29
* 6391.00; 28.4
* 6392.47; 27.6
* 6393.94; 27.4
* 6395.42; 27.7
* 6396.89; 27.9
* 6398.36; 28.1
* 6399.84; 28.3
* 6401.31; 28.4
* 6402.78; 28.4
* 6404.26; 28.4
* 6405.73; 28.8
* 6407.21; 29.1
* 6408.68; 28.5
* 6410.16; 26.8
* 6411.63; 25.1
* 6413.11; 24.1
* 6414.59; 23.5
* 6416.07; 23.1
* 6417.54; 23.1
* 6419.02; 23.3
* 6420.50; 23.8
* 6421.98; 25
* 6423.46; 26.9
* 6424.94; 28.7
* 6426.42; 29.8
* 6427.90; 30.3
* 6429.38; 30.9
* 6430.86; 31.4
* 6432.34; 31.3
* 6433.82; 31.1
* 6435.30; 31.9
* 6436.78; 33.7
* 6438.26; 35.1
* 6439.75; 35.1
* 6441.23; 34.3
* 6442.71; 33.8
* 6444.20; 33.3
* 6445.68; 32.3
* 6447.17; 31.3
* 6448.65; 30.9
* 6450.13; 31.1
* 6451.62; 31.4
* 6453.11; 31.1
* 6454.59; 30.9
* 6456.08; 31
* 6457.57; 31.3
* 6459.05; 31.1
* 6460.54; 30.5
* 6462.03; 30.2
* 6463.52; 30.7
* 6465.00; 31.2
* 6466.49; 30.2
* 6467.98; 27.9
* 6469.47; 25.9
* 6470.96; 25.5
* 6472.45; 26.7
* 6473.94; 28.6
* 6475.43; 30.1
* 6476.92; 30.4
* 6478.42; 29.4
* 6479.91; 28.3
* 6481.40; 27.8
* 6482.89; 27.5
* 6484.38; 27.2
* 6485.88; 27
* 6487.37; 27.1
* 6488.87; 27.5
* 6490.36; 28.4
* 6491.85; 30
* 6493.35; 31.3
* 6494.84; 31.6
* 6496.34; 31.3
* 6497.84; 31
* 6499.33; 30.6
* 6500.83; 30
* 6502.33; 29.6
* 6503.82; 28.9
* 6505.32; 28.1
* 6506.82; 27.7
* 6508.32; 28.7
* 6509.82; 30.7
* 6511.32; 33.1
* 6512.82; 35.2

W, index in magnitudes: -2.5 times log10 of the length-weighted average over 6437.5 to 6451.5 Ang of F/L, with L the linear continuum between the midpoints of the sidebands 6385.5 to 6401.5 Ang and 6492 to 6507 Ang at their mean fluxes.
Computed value -0.13 mag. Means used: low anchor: 28.3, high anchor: 30.1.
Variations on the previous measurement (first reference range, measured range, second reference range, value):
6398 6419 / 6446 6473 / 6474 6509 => -0.071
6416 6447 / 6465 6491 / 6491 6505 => 0.084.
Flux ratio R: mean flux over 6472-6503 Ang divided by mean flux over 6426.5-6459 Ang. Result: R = 0.91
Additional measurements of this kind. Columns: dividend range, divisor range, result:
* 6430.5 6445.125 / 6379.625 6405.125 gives 1.13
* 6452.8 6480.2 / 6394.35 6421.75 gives 1.12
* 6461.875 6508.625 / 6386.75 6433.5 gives 1.05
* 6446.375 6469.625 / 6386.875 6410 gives 1.08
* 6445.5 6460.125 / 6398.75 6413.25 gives 1.12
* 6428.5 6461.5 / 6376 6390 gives 1.02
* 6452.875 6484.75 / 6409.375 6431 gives 1.11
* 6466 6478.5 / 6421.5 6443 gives 0.90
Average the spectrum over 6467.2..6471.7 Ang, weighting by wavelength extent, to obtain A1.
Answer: 26.5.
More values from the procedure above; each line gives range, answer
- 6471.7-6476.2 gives 28.5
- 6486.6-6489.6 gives 27.3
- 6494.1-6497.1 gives 31.4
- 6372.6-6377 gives 30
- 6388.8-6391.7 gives 28.7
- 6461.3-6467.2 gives 30.6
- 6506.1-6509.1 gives 28.2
